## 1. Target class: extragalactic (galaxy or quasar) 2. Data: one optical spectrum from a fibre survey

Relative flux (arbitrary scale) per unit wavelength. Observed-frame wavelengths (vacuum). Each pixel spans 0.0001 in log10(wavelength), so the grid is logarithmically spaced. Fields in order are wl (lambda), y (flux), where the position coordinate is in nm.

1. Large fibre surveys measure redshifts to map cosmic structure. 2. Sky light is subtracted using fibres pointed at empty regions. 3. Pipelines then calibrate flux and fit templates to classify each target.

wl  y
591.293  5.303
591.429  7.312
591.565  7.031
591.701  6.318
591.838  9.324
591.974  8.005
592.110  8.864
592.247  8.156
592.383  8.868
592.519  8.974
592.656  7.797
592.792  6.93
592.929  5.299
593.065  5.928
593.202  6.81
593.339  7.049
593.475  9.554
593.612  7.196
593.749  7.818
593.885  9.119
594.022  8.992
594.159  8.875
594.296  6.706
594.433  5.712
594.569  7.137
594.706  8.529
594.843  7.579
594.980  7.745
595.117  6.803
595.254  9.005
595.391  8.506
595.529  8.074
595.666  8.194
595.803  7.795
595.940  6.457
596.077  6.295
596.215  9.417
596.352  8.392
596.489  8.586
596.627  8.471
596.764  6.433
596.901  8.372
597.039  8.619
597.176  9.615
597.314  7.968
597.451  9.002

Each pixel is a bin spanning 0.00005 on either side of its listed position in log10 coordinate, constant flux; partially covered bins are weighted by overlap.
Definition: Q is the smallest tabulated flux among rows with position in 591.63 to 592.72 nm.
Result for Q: 6.318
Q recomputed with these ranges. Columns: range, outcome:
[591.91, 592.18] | 8.005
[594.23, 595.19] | 5.712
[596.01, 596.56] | 6.295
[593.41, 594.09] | 7.196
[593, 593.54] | 5.928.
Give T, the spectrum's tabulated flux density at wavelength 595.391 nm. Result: 8.506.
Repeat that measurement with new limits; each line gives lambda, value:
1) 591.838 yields 9.324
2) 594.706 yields 8.529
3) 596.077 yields 6.295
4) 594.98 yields 7.745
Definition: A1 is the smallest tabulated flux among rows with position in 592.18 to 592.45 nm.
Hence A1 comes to 8.156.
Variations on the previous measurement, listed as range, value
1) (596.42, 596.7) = 8.471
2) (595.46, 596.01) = 6.457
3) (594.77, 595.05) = 7.579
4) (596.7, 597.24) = 6.433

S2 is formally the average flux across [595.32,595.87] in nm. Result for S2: 8.14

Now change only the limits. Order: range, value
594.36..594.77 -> 7.12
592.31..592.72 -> 8.55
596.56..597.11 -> 7.99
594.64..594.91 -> 8.05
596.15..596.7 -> 8.7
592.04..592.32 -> 8.51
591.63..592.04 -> 7.87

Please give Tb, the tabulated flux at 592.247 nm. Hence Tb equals 8.156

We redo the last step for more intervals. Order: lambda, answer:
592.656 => 7.797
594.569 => 7.137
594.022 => 8.992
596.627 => 8.471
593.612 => 7.196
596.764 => 6.433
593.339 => 7.049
